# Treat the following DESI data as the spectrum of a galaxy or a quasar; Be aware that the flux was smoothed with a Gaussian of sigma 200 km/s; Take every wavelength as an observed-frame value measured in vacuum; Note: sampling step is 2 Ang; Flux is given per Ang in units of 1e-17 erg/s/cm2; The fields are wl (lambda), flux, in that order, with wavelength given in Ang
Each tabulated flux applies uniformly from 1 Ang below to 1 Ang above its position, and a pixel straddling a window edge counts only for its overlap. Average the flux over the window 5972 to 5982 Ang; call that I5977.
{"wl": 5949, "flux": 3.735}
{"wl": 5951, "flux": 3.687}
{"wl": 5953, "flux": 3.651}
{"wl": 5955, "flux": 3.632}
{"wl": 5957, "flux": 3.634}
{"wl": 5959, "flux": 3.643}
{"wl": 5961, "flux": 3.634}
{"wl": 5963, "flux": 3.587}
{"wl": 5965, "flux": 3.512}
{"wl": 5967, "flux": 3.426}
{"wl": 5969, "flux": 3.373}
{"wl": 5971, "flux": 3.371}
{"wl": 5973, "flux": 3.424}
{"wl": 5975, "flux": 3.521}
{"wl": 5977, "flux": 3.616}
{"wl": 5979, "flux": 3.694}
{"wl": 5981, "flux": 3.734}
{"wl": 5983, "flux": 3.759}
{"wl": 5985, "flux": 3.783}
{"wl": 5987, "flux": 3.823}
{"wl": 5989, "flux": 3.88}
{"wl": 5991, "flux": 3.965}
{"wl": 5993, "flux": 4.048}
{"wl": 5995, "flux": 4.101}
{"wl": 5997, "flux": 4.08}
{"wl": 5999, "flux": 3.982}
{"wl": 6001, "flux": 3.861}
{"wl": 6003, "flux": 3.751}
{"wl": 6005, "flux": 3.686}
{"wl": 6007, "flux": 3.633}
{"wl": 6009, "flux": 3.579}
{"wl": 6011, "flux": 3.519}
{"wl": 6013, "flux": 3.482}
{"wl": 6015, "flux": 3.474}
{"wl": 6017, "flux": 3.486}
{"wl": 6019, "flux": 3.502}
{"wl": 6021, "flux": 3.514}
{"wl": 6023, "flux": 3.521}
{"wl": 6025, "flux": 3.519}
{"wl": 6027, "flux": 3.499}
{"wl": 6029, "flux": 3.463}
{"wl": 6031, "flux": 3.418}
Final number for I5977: 3.6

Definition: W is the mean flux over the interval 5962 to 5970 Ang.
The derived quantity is 3.47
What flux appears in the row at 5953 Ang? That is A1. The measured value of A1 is 3.651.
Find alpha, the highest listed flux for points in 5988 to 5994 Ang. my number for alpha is 4.048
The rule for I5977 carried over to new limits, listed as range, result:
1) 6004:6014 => 3.58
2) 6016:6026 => 3.51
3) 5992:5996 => 4.07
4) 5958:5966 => 3.59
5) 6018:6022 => 3.51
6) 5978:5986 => 3.74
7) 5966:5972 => 3.39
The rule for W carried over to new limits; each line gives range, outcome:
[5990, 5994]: 4.01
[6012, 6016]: 3.48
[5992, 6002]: 4.01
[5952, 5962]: 3.64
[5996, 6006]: 3.87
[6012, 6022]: 3.49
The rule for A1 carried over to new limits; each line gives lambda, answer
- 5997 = 4.08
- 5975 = 3.521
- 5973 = 3.424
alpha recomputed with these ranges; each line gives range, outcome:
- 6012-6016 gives 3.482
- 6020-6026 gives 3.521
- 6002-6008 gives 3.751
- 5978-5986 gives 3.783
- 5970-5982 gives 3.734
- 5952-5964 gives 3.651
